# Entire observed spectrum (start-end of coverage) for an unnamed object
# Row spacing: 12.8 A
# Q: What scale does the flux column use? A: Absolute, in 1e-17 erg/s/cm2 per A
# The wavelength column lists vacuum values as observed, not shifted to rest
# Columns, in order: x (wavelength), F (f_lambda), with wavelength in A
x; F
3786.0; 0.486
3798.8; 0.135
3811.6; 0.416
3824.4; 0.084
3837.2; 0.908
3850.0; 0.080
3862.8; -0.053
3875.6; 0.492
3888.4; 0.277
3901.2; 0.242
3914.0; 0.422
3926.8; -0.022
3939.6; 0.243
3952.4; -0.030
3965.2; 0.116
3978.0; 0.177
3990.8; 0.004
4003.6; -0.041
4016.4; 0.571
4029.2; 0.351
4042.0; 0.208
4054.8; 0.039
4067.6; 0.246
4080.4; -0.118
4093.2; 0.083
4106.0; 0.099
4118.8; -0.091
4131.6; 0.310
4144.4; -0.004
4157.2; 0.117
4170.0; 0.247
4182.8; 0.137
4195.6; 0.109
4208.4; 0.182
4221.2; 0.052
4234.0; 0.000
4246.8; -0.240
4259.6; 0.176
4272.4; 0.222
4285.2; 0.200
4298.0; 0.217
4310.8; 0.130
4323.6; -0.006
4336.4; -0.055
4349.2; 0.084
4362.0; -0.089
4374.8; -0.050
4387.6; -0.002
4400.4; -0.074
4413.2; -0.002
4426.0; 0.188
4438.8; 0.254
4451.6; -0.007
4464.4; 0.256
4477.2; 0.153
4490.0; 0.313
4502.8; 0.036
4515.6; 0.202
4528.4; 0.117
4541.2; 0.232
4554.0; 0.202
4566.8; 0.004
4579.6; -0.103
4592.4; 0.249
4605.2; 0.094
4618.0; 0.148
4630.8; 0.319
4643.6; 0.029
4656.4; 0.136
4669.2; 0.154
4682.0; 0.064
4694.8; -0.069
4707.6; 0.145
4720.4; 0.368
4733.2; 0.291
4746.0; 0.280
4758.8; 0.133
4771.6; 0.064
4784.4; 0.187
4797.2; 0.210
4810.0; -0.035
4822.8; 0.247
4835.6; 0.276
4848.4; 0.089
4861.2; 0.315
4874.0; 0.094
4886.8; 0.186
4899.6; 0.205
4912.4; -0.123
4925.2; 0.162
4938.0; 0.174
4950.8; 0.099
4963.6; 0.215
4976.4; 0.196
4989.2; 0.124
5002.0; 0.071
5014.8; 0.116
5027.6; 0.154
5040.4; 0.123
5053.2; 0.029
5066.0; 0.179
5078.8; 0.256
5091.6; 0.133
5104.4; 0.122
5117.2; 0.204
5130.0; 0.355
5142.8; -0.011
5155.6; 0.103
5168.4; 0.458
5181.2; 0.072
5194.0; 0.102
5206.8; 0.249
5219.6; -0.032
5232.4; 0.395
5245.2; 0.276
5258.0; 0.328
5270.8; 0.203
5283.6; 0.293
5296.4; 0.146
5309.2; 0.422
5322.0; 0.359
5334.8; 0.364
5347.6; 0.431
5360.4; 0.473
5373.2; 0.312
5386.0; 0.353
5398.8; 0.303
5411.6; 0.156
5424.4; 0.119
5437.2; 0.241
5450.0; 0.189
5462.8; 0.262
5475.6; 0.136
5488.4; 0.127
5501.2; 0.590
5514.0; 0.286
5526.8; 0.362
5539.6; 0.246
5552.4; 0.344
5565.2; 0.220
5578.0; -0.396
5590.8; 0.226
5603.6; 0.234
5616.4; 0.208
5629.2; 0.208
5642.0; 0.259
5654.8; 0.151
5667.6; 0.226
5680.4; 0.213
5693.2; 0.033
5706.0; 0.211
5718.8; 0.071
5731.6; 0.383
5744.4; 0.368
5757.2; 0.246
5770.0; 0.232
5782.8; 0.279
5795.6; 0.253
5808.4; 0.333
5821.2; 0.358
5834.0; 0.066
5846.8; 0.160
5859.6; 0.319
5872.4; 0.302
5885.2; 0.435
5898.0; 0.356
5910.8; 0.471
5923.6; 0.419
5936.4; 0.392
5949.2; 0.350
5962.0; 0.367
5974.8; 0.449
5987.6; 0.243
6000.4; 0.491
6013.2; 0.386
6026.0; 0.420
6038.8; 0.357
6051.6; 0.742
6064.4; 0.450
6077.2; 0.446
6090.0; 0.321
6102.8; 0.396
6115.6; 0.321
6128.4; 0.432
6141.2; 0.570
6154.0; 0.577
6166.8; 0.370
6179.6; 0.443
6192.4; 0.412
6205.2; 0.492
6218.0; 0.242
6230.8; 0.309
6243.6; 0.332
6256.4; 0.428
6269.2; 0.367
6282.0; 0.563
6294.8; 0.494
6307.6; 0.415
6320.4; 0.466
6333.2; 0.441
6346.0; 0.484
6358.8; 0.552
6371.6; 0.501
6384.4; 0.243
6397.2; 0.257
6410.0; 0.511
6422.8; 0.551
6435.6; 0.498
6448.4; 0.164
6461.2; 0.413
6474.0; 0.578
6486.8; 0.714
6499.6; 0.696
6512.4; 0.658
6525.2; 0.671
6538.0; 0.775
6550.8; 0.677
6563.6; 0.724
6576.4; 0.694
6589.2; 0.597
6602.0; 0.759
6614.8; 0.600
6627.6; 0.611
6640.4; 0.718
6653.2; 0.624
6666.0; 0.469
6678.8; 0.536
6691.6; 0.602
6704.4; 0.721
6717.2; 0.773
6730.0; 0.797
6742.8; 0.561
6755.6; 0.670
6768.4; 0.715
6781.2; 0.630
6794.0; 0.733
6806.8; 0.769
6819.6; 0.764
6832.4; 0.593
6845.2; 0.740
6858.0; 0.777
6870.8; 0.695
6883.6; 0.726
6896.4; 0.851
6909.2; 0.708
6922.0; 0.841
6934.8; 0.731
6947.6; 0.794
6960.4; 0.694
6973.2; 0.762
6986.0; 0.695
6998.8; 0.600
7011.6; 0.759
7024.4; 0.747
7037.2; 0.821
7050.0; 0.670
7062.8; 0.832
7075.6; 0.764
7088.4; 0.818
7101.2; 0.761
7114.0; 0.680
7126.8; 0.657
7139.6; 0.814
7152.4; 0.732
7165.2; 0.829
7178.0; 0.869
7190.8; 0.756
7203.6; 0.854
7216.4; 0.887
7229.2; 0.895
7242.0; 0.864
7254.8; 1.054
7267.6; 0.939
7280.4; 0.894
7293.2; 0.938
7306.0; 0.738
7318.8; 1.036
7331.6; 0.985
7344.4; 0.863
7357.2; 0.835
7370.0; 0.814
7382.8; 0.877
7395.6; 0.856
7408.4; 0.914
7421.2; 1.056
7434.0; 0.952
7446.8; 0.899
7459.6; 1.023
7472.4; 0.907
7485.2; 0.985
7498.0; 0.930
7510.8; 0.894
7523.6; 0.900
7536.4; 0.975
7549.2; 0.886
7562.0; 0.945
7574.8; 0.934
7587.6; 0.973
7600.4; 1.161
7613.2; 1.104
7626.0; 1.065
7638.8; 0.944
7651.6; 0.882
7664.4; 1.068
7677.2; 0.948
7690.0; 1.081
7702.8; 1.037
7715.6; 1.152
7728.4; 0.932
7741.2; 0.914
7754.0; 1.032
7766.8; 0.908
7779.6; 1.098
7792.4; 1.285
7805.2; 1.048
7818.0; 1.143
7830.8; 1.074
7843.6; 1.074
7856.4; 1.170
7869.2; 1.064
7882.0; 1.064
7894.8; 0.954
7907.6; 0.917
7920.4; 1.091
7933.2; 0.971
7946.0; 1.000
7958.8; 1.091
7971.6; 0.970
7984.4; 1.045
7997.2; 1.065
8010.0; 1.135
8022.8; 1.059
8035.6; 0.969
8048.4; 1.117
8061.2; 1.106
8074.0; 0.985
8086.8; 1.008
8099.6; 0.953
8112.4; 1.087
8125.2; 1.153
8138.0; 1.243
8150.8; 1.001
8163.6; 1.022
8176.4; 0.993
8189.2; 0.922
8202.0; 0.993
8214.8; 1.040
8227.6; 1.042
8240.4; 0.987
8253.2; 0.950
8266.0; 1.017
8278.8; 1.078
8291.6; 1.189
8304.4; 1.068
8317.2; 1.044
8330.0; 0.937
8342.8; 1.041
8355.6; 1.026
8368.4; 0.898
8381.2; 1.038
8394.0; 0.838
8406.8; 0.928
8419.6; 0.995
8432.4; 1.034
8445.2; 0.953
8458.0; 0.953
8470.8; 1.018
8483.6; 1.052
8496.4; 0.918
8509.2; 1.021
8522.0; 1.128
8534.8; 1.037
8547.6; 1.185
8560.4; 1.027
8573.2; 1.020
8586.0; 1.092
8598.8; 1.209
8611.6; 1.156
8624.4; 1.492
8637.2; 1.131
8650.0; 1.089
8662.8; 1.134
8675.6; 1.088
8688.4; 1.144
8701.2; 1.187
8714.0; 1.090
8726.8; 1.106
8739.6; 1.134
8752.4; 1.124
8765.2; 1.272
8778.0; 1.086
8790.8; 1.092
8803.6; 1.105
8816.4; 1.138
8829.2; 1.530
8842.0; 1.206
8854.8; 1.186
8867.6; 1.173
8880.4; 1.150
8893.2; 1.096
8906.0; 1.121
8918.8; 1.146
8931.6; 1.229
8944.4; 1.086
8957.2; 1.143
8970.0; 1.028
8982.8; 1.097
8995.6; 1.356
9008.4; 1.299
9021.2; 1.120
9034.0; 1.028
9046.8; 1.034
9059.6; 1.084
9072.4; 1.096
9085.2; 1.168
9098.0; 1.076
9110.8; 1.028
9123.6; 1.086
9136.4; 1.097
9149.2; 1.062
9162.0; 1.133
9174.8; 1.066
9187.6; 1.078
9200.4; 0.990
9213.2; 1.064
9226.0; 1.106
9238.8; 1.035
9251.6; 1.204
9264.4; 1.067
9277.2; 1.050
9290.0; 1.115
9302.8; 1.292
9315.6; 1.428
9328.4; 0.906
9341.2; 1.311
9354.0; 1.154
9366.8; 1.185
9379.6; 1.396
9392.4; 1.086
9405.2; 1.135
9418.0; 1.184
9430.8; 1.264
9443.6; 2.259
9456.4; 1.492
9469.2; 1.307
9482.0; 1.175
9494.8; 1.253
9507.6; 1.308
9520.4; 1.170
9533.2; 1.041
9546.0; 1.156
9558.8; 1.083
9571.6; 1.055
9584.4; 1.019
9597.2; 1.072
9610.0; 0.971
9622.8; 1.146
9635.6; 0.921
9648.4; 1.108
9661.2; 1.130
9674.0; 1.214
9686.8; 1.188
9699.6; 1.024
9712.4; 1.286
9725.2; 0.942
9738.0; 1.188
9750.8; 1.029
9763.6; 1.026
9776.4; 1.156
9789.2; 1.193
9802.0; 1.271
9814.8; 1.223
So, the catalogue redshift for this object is 0.62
